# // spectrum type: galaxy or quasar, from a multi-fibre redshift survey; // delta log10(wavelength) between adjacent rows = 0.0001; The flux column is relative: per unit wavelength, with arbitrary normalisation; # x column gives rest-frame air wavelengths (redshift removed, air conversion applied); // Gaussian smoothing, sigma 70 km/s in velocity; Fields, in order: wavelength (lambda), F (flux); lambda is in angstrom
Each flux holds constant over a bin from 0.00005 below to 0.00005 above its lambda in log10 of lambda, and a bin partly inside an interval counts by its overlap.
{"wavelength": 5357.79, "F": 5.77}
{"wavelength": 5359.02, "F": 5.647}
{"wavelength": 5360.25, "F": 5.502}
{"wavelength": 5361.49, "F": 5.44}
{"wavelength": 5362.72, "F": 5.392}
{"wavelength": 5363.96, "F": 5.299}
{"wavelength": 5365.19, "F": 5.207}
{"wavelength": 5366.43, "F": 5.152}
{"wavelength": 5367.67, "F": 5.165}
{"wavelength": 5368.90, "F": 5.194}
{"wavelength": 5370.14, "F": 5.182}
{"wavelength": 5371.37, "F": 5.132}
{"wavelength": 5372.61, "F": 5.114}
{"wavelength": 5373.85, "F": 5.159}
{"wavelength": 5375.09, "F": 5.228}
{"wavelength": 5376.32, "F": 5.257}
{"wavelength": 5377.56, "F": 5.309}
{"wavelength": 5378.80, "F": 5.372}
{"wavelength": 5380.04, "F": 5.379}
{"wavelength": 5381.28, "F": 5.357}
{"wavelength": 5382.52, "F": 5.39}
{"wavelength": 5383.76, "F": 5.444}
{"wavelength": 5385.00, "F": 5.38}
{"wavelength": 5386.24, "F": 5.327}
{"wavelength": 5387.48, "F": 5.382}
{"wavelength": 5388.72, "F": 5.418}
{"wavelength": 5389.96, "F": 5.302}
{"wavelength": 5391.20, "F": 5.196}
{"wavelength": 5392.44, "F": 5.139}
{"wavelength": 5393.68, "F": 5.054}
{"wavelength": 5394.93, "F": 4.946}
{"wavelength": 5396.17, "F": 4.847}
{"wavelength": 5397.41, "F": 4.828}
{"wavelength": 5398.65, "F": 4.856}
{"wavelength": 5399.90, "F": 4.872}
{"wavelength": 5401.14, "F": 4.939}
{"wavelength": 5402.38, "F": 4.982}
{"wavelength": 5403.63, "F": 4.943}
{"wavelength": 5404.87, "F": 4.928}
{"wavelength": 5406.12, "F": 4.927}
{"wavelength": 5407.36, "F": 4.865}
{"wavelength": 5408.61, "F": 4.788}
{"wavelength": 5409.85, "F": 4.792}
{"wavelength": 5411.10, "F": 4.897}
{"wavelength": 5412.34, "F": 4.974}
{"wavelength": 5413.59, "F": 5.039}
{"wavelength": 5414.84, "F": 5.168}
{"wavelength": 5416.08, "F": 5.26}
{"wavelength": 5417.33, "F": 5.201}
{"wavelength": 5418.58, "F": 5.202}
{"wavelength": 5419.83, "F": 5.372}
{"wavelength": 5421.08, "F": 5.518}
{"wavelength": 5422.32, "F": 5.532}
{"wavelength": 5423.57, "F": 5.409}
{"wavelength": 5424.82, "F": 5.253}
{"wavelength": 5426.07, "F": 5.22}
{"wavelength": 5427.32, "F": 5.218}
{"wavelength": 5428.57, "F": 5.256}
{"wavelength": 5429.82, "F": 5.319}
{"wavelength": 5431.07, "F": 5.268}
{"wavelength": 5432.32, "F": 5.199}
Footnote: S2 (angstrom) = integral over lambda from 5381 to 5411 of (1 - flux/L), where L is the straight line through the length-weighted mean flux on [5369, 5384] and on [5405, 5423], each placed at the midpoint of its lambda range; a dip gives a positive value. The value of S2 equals 0.7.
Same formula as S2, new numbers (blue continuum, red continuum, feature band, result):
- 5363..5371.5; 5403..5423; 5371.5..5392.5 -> -0.6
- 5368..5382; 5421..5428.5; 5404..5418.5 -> 0.9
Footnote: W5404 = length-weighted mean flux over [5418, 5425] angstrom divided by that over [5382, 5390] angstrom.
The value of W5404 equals 1.00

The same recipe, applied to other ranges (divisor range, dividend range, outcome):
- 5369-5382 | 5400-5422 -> 0.96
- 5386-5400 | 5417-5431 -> 1.04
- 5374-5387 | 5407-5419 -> 0.94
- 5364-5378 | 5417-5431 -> 1.02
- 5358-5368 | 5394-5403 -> 0.91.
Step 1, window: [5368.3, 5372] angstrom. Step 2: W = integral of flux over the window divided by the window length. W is 5.17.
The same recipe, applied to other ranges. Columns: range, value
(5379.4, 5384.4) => 5.39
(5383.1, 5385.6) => 5.41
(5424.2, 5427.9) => 5.23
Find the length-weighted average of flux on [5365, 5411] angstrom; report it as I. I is 5.12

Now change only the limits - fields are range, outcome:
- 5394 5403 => 4.9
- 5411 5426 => 5.25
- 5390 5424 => 5.06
